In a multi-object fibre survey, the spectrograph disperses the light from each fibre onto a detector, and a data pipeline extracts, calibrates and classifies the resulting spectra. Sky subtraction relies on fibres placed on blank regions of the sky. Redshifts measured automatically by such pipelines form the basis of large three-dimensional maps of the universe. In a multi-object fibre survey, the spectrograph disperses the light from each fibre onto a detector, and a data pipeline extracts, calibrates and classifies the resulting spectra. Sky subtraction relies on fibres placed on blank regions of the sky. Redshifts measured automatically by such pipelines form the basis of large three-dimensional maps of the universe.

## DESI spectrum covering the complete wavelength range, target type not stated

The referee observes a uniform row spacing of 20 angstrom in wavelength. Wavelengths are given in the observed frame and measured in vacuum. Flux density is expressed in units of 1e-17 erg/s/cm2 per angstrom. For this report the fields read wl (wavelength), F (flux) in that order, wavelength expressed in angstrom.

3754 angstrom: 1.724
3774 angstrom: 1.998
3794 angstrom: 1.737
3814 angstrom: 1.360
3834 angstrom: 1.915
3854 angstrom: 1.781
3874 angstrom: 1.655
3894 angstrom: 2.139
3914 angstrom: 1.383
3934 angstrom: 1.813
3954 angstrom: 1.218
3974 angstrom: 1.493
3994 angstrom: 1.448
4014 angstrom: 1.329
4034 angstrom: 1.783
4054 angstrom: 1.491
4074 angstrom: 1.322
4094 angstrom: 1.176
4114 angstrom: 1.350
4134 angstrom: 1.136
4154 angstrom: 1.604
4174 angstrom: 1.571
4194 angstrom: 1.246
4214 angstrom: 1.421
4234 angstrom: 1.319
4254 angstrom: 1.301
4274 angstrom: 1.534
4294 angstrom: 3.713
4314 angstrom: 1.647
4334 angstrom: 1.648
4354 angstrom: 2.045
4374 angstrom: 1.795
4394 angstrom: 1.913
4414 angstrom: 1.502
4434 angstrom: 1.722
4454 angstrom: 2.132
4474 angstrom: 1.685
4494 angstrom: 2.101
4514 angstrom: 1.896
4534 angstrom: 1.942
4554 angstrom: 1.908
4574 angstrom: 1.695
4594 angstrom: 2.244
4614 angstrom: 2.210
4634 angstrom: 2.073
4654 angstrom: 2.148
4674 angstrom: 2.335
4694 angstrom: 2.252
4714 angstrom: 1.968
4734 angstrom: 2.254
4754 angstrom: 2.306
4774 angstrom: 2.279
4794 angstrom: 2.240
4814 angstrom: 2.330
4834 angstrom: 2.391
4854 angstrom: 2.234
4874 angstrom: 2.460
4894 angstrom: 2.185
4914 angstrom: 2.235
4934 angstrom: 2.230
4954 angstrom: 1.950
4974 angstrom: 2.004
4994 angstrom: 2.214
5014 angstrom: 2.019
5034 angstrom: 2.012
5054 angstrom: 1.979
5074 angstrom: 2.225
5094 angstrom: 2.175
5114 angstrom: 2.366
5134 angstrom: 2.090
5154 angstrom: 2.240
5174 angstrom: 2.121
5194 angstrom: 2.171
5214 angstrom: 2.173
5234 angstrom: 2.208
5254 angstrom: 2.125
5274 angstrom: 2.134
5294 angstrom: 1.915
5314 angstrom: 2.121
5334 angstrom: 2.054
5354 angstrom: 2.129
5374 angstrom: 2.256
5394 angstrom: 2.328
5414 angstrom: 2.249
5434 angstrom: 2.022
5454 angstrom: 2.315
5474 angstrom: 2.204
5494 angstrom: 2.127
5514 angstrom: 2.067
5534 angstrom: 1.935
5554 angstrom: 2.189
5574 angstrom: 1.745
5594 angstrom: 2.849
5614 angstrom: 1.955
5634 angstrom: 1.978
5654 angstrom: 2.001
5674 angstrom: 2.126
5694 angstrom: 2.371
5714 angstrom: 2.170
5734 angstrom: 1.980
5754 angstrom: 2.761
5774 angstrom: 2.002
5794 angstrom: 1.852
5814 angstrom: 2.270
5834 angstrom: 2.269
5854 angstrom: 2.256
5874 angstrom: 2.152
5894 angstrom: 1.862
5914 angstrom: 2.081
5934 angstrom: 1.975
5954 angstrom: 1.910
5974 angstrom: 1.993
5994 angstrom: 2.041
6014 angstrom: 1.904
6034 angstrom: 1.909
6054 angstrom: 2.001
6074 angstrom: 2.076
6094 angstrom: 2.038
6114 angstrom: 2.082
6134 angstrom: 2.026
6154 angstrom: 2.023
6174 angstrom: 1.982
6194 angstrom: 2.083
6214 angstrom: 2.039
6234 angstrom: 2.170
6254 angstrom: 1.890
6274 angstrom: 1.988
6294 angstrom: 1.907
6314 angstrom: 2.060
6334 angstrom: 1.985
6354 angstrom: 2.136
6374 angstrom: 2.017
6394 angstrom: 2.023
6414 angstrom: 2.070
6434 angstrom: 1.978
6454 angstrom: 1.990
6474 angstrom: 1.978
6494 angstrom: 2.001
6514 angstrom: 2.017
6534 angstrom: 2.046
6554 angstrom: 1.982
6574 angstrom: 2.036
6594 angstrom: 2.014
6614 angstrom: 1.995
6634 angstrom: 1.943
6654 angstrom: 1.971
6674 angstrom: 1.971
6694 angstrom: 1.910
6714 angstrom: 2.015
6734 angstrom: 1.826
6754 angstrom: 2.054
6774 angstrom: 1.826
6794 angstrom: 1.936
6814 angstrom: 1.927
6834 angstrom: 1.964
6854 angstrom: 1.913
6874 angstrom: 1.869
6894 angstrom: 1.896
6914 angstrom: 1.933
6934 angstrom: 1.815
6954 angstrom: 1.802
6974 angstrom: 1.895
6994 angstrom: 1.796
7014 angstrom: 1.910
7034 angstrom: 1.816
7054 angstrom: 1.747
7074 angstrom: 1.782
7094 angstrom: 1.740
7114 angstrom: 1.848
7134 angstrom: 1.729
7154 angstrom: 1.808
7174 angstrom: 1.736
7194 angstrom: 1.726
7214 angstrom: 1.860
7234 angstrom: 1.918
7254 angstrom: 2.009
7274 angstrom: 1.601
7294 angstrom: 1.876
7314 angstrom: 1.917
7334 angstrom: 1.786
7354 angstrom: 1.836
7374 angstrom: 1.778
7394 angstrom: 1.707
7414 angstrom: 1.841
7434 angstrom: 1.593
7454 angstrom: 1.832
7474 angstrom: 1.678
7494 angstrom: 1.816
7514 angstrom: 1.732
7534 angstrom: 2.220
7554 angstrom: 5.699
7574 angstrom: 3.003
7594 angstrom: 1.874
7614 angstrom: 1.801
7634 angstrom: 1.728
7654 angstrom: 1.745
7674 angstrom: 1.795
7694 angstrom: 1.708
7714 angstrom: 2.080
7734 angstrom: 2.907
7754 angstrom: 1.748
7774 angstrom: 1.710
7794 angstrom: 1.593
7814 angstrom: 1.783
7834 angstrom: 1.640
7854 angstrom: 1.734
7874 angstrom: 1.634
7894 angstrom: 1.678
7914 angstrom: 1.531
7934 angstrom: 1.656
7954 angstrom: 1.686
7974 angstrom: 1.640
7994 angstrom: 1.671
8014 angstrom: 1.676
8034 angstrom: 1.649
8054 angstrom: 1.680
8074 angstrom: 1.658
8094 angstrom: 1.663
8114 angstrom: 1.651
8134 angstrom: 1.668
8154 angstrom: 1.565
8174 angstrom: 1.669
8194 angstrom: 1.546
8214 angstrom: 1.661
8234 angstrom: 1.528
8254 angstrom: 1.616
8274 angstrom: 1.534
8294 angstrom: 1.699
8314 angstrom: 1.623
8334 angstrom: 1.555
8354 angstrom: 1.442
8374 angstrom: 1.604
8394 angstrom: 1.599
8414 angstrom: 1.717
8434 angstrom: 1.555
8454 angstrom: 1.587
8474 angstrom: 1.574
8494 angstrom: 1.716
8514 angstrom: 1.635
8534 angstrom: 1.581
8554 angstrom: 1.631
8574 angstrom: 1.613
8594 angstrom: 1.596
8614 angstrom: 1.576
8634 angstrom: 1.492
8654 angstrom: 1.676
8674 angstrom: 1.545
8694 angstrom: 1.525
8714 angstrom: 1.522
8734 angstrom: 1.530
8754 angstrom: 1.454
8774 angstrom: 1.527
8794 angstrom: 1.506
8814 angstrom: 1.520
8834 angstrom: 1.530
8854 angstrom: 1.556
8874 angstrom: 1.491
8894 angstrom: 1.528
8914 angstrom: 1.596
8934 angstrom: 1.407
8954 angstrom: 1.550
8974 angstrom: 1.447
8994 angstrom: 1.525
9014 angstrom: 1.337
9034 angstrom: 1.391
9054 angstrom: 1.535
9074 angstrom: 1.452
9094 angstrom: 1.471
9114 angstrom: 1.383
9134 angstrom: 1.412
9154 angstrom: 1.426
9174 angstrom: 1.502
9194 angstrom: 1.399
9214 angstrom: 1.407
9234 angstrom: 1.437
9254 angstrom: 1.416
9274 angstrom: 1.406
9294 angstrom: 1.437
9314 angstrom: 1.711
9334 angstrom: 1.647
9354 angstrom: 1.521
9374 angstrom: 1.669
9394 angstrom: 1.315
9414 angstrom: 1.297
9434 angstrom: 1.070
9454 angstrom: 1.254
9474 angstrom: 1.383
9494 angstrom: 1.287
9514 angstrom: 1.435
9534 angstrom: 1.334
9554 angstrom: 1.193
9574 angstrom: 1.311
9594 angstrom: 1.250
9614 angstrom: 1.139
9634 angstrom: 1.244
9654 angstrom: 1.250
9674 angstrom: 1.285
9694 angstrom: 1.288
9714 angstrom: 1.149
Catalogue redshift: 0.150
